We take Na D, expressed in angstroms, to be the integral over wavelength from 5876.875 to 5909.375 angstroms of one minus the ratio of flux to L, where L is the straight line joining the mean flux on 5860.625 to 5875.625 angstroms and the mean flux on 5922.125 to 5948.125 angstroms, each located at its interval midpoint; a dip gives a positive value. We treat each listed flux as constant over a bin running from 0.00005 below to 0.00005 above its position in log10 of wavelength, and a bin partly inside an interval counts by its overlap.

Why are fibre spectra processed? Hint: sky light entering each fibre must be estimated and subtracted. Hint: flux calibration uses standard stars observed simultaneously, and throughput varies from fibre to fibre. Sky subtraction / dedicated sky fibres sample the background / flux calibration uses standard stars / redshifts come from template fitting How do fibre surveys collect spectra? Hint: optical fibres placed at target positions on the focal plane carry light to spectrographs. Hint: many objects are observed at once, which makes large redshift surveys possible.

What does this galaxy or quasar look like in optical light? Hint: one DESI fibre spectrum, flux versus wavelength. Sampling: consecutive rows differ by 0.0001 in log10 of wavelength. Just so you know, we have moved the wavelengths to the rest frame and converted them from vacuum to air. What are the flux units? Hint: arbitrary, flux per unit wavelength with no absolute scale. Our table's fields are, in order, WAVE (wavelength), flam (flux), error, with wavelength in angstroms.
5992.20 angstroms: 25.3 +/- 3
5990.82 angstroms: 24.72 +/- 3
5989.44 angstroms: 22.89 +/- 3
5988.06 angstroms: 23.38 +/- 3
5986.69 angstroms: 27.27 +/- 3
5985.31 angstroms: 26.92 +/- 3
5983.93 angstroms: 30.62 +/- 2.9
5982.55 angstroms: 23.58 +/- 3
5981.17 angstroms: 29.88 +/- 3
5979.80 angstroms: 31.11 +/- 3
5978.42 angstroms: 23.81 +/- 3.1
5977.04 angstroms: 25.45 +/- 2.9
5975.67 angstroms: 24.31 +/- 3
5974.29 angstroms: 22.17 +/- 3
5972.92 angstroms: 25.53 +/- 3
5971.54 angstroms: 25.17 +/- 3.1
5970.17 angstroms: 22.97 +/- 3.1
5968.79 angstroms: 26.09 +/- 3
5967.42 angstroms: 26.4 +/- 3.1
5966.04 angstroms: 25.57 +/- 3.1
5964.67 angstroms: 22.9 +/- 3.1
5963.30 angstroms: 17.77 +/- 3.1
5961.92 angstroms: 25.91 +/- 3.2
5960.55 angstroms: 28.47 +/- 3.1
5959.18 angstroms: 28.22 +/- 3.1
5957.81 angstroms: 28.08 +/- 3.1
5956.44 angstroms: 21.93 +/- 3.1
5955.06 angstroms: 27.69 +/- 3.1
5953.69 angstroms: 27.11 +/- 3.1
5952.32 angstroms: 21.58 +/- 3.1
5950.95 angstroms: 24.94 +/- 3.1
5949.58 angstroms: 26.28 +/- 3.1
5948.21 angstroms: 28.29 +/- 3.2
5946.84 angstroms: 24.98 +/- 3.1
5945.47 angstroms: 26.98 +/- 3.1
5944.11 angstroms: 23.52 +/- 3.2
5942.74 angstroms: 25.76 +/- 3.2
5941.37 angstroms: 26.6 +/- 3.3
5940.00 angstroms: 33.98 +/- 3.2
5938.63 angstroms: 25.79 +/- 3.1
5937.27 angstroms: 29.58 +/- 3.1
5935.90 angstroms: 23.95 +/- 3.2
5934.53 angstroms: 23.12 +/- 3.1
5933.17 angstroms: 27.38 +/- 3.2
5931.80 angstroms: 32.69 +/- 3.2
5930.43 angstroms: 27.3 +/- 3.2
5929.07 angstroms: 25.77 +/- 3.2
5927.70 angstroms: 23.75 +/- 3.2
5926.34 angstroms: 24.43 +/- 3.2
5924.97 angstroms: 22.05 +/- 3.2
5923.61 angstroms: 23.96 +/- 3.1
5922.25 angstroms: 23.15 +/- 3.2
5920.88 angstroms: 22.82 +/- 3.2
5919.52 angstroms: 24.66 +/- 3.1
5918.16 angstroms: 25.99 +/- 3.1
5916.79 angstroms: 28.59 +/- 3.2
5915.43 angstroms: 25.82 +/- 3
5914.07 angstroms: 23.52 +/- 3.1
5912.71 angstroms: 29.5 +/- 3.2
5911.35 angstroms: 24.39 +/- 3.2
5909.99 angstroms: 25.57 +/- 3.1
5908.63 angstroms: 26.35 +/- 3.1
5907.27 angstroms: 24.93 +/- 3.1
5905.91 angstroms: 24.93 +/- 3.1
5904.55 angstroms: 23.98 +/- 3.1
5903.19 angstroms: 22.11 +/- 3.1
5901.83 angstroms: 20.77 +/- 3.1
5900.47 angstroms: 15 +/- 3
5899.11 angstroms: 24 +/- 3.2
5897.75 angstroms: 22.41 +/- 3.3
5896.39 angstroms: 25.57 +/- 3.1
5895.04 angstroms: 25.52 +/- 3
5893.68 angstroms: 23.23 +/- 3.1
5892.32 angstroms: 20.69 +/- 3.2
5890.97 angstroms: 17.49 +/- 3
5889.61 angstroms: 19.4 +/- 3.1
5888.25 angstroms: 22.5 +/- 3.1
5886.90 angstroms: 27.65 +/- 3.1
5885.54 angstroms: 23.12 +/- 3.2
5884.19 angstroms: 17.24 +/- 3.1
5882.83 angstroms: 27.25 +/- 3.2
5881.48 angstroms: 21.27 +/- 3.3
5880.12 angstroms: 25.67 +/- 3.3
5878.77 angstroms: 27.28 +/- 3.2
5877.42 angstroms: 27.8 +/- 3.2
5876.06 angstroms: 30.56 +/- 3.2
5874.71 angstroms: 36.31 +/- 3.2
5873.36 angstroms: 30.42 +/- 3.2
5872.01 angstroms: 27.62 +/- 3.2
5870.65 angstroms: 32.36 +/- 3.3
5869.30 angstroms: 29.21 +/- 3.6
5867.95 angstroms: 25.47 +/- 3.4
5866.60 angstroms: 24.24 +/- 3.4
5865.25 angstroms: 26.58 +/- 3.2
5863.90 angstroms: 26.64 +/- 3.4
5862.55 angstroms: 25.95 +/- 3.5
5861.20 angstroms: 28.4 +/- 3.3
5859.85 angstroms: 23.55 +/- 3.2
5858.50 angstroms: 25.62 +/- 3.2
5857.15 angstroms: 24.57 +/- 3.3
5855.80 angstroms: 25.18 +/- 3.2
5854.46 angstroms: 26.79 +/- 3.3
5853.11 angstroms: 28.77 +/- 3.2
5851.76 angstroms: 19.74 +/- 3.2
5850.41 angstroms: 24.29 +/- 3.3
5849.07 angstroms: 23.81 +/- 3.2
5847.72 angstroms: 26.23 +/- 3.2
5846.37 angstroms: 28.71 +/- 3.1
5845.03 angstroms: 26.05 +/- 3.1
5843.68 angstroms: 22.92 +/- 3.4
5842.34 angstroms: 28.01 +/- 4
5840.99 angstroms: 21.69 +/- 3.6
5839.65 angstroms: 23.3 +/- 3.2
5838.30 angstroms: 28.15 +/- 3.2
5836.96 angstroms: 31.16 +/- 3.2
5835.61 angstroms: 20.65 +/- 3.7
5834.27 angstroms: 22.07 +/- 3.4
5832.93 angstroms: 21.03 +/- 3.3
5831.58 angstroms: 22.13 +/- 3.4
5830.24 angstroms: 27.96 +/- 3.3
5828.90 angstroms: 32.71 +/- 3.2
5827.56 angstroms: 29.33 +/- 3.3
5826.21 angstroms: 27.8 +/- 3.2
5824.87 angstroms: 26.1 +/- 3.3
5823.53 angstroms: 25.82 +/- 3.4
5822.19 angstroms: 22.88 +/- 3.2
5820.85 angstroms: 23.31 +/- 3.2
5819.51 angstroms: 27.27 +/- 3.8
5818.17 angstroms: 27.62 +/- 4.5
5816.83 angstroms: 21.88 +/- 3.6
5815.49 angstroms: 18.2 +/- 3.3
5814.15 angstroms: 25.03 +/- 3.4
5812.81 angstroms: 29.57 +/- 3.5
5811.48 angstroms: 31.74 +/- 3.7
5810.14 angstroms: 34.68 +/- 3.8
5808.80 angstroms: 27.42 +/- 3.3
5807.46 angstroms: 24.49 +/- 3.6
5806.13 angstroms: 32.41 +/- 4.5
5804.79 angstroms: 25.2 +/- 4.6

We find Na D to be 5.3 angstroms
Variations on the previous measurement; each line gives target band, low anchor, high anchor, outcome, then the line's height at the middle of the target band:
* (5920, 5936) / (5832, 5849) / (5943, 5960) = 0.35 angstroms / 25.6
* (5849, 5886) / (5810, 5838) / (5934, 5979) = -0.71 angstroms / 25.8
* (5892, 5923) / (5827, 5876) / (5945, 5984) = 2.22 angstroms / 26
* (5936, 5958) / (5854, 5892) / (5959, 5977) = -1.24 angstroms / 24.9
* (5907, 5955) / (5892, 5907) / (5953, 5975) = -4.10 angstroms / 23.9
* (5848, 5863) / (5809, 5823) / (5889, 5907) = -0.60 angstroms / 24.2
